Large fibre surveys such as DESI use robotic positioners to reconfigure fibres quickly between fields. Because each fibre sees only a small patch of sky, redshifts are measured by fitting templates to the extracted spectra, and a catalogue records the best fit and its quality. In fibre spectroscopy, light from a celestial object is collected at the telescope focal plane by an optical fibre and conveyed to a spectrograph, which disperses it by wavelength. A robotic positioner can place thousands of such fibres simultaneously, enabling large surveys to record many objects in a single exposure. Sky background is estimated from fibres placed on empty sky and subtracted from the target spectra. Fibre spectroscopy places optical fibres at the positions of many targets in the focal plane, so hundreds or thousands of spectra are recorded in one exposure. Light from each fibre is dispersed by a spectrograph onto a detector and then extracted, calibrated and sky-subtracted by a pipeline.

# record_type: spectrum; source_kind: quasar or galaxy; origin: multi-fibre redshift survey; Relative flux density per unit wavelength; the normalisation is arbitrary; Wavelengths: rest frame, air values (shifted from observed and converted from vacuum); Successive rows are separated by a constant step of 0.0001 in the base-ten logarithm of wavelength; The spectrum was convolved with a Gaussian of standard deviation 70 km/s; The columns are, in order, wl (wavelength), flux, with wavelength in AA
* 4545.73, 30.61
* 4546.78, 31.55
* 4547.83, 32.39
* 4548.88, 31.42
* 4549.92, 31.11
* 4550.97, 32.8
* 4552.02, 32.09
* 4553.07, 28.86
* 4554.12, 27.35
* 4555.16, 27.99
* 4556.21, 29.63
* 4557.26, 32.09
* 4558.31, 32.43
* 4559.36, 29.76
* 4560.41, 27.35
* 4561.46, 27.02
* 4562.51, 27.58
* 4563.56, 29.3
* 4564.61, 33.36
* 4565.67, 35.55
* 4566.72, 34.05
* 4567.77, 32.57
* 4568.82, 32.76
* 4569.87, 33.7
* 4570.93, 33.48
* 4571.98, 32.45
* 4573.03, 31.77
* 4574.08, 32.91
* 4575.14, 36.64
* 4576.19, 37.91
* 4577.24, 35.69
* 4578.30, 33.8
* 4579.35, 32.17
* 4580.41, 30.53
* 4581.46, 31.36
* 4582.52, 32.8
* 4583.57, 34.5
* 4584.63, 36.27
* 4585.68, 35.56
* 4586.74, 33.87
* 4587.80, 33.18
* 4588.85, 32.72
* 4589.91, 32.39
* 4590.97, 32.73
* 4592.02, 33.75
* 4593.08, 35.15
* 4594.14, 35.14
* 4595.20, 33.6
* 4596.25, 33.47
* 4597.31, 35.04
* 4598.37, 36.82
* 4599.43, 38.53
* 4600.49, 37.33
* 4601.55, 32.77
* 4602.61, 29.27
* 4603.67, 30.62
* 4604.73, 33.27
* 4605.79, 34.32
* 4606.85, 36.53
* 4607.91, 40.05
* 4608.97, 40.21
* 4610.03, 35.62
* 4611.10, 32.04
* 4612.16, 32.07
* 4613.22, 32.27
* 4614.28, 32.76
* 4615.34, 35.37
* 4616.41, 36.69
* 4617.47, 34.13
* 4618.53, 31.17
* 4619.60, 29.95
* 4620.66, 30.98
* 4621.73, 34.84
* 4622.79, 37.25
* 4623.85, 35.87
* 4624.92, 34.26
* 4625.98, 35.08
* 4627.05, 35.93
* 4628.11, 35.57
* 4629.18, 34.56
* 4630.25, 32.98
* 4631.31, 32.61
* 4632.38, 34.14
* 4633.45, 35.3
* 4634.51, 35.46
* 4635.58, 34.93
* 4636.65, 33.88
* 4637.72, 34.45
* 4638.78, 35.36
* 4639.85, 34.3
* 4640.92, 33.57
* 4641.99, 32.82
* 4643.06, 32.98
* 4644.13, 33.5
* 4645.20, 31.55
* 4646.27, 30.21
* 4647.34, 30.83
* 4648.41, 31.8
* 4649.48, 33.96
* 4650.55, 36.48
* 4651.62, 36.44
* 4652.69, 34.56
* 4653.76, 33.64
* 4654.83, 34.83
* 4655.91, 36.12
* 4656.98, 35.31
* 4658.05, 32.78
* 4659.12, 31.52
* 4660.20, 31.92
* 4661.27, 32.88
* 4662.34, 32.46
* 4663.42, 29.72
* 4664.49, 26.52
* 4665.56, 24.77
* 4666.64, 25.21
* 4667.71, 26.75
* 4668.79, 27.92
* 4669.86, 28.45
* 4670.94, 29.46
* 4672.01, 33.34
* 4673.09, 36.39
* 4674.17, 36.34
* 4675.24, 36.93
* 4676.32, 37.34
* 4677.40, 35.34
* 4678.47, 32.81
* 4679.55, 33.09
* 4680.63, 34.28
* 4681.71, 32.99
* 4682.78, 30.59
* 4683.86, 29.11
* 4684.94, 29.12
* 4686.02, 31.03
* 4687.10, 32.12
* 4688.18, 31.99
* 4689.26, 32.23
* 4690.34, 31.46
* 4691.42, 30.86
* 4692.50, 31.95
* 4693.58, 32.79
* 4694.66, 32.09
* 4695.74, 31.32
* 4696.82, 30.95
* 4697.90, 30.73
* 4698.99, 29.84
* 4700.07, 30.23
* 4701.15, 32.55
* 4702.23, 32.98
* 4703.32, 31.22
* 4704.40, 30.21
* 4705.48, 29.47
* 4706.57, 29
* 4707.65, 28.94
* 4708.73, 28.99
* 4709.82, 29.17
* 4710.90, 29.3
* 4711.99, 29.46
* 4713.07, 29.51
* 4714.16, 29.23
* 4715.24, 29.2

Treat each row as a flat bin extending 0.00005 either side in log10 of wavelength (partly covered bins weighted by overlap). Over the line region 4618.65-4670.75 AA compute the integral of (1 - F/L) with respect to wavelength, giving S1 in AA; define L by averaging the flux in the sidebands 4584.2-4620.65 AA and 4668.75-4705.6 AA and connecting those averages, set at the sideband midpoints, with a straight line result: 0.5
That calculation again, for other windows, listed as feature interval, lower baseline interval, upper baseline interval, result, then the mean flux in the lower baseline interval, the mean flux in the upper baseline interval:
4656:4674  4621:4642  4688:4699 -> 1.3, 34.7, 31.5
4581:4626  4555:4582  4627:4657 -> -1.6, 32.1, 34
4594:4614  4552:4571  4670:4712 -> -2.3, 30.8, 31.7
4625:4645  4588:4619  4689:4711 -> -0.6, 34.3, 30.8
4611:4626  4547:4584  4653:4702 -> -0.8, 31.9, 31.8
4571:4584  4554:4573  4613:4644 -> -0.7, 31.1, 34.1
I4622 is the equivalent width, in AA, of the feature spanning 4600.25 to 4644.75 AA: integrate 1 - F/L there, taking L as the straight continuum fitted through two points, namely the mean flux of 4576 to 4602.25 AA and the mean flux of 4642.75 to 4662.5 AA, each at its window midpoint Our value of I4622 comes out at -0.6 AA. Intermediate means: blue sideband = 34.2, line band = 34.2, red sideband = 33.4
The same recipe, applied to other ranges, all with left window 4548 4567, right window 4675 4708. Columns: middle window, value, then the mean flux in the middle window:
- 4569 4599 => -3.1 AA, 33.9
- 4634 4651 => -1.2 AA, 33.5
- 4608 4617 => -1.1 AA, 34.9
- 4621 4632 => -1.3 AA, 34.8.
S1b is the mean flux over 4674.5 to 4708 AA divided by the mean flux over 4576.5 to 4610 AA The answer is 0.9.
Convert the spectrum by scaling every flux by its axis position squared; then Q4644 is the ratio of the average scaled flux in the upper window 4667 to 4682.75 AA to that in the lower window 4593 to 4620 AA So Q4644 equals 0.98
